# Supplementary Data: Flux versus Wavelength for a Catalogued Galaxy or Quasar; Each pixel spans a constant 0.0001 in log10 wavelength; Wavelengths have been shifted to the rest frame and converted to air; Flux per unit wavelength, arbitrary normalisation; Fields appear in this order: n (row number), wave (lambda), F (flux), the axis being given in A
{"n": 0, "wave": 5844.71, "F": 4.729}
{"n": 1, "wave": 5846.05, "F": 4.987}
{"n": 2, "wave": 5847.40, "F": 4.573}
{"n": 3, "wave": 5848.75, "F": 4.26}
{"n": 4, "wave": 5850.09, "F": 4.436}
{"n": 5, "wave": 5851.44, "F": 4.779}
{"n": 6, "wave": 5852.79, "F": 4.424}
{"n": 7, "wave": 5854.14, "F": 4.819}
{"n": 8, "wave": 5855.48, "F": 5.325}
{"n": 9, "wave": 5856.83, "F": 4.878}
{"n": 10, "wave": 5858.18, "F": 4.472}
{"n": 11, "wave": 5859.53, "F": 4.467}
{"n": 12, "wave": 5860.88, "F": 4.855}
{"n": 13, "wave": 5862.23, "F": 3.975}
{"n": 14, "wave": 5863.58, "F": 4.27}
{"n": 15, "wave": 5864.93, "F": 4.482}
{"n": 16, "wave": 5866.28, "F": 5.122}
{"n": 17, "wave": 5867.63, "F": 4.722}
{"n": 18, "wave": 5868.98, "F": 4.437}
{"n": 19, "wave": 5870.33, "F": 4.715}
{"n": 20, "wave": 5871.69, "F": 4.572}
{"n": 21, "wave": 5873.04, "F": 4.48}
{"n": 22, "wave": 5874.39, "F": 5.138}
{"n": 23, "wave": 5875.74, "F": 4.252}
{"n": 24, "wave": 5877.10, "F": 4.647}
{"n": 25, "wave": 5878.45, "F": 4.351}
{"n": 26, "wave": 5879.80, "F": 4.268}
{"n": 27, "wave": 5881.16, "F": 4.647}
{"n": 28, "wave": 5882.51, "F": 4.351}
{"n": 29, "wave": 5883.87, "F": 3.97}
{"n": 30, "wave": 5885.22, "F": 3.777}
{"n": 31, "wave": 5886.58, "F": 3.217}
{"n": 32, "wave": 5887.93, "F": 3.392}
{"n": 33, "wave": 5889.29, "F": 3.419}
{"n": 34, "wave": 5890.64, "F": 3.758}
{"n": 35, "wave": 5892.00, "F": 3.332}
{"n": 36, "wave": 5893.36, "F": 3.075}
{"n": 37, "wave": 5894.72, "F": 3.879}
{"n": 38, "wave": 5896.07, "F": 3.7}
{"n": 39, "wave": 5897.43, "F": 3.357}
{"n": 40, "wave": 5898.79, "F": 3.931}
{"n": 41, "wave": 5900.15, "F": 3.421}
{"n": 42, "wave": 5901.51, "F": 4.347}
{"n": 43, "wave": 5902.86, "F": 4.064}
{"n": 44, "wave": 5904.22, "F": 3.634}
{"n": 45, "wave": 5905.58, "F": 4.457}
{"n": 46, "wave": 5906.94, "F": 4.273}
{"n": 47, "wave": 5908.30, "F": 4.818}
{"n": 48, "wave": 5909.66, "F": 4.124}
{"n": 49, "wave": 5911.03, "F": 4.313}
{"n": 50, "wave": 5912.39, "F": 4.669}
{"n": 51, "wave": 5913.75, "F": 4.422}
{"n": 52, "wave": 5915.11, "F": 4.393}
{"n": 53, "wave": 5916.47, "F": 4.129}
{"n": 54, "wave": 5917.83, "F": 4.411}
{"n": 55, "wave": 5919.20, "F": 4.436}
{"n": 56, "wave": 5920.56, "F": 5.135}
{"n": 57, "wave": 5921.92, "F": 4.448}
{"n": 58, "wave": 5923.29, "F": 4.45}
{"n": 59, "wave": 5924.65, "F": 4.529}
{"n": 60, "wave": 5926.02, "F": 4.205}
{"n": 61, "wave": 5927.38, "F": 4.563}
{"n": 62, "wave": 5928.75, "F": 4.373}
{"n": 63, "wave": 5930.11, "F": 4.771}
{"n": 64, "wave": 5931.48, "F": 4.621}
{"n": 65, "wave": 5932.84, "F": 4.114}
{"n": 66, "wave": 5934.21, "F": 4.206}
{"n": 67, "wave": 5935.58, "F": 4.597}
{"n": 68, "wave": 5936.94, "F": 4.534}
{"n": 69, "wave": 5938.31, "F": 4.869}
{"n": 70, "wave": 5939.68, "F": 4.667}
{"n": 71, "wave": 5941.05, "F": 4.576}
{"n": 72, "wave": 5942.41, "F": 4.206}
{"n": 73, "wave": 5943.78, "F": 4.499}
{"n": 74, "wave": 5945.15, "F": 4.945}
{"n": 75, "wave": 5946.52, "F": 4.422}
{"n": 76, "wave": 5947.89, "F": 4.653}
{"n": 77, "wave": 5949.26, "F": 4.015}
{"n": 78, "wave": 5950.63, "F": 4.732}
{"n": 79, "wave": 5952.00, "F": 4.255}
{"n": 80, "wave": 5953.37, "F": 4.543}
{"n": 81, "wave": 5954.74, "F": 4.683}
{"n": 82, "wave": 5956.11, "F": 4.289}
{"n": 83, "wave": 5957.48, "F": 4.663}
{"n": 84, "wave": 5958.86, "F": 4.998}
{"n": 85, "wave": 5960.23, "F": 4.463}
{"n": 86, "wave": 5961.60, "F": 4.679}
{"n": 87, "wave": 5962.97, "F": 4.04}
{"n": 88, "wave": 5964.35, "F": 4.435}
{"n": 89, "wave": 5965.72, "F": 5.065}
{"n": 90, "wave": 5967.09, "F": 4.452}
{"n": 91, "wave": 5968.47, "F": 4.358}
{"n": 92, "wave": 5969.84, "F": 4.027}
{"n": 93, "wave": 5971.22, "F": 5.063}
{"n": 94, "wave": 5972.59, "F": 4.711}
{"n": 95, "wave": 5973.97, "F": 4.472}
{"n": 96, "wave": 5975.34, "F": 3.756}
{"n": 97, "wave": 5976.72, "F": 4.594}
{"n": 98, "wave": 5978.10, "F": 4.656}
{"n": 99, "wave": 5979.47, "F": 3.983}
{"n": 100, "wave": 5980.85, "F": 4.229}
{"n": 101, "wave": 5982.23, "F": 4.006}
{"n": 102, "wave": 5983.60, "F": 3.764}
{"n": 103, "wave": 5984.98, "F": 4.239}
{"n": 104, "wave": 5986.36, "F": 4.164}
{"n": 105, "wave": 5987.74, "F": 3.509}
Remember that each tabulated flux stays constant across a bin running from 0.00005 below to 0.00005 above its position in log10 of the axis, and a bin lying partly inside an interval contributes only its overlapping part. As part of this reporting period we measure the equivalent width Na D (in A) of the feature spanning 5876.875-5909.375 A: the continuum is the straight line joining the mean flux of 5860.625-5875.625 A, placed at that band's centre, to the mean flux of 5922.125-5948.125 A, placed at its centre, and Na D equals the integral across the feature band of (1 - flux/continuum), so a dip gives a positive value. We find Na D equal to 4.6 A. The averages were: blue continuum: 4.6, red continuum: 4.51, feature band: 3.91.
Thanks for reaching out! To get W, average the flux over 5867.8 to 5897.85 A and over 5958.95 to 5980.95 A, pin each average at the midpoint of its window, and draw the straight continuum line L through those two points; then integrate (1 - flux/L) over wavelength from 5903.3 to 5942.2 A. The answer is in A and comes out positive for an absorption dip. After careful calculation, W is -1.9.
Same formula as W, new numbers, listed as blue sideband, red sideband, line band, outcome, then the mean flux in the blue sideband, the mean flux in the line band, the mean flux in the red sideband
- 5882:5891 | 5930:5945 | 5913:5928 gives -0.8 A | 3.68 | 4.47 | 4.52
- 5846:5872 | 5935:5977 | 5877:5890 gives 1.8 A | 4.62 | 3.98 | 4.52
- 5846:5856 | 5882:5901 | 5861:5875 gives -1.3 A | 4.67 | 4.6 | 3.61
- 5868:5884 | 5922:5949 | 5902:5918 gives 0.7 A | 4.51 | 4.31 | 4.51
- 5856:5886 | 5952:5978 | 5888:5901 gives 2.8 A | 4.49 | 3.54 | 4.51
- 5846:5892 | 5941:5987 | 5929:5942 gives -0.4 A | 4.39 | 4.54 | 4.43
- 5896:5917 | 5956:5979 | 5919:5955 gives -1.6 A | 4.14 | 4.52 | 4.51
